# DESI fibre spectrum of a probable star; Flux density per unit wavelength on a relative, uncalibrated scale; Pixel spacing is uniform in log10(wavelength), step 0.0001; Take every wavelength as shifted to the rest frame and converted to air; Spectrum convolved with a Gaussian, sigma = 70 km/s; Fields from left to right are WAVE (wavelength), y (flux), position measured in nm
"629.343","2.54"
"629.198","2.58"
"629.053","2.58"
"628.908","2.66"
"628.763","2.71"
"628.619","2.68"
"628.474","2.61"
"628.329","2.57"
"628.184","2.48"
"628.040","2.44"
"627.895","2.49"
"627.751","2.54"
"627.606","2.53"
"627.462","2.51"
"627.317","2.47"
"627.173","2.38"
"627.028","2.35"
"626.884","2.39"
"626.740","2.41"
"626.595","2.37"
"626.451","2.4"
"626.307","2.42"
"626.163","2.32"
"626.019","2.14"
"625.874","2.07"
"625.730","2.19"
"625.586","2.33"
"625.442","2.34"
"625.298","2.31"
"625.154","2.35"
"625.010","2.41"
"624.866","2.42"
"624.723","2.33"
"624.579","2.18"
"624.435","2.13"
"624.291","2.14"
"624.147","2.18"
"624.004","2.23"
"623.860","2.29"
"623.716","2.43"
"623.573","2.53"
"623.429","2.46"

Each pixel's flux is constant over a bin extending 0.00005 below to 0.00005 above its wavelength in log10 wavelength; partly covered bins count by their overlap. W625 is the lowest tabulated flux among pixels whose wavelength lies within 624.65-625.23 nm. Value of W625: 2.33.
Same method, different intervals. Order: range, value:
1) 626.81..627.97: 2.35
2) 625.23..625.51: 2.31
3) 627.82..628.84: 2.44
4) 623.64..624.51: 2.13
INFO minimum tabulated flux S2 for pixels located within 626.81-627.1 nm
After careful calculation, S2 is 2.35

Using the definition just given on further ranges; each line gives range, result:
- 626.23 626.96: 2.37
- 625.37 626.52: 2.07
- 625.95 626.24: 2.14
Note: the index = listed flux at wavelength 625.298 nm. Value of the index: 2.31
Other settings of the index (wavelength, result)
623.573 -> 2.53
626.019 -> 2.14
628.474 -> 2.61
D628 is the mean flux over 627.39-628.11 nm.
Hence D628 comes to 2.5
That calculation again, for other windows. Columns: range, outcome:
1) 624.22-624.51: 2.13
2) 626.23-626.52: 2.41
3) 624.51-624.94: 2.31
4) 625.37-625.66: 2.33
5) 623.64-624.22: 2.29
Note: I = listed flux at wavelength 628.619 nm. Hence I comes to 2.68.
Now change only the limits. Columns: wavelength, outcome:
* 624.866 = 2.42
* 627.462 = 2.51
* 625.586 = 2.33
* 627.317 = 2.47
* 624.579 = 2.18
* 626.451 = 2.4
